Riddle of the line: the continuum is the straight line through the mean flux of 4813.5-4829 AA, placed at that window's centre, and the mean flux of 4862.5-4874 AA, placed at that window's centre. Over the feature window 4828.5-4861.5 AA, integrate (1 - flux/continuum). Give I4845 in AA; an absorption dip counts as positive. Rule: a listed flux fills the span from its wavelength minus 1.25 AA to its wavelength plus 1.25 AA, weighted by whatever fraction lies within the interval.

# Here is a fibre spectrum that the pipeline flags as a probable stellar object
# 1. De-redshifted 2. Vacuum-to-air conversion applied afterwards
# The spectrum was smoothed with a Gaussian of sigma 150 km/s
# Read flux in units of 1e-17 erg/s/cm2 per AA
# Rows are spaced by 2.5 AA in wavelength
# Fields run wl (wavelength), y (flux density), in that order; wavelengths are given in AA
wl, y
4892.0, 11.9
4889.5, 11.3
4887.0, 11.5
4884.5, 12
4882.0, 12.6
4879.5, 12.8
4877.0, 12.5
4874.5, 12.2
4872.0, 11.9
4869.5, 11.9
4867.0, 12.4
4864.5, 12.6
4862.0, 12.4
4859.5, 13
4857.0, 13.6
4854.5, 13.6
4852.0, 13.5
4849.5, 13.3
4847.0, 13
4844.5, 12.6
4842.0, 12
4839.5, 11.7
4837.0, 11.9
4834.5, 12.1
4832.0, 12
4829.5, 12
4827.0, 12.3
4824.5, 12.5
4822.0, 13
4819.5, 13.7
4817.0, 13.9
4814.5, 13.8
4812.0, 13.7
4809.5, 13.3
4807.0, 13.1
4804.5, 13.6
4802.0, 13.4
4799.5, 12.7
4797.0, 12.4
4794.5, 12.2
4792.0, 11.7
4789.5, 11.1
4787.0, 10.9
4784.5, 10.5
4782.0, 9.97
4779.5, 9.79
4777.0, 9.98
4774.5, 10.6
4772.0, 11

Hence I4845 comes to 0.05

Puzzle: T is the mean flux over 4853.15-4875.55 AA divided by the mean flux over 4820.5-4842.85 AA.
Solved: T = 1.04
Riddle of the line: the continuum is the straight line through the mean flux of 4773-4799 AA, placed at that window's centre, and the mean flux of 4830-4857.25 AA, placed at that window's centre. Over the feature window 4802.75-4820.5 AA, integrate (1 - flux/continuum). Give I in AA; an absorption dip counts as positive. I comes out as -2.9 AA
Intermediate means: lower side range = 11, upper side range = 12.6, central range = 13.6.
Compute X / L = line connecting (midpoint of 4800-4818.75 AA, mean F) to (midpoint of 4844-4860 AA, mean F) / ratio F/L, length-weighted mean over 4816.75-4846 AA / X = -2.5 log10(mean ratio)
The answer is 0.08 mag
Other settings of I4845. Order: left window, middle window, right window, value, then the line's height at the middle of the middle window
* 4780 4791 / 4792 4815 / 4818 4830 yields -2.8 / 11.6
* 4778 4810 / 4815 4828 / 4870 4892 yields -1.3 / 11.9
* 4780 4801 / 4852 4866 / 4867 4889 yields -1.3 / 12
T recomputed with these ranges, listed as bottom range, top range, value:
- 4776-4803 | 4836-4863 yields 1.13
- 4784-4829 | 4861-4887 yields 0.97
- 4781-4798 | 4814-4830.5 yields 1.16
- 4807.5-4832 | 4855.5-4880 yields 0.96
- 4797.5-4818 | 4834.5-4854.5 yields 0.94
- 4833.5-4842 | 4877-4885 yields 1.05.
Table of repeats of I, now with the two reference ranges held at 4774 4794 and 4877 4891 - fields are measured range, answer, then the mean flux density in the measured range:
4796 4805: -1.76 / 13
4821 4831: -1.06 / 12.4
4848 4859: -1.72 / 13.5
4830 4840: -0.51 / 11.9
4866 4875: -0.15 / 12.1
